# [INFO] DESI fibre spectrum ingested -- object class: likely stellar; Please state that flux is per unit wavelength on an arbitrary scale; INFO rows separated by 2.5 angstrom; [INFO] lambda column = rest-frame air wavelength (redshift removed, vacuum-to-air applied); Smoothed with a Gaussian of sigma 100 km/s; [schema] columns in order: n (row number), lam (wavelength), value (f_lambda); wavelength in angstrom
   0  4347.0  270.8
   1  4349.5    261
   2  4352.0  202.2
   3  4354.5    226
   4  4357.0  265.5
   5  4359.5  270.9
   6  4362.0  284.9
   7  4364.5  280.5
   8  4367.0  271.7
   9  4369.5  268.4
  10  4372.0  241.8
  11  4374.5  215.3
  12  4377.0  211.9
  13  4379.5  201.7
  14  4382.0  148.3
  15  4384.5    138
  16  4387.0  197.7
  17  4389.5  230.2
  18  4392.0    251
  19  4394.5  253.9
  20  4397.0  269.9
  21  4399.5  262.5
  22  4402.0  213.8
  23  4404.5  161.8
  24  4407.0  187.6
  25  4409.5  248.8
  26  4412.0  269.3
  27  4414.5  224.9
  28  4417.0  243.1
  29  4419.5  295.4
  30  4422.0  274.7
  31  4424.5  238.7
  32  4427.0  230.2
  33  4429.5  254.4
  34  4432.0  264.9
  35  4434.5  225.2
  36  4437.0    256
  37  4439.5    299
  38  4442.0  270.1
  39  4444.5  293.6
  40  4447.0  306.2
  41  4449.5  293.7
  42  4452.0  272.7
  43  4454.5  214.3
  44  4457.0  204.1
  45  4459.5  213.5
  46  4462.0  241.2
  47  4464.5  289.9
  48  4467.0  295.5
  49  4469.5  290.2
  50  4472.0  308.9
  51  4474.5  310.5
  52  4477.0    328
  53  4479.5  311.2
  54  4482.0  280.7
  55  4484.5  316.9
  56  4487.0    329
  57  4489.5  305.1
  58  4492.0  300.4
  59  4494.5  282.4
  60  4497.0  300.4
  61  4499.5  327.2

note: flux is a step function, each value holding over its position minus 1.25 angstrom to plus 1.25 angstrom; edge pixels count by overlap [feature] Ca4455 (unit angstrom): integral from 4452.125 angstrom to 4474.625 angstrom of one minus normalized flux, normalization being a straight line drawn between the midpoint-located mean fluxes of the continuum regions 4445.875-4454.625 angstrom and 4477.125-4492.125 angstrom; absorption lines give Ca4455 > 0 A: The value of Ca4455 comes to 2.3 angstrom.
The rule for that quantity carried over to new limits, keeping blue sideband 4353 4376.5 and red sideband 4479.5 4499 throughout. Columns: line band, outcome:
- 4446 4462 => 2.3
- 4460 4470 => 0.7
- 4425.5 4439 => 1.6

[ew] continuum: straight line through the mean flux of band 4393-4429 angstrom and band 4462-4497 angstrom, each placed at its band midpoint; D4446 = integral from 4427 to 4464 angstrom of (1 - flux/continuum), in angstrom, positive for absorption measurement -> 1.8 angstrom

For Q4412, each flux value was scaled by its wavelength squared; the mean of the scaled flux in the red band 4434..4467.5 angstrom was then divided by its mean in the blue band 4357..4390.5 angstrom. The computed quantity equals 1.19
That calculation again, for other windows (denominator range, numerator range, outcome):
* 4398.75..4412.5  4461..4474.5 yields 1.35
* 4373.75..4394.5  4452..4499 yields 1.47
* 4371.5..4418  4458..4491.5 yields 1.39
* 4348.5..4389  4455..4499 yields 1.32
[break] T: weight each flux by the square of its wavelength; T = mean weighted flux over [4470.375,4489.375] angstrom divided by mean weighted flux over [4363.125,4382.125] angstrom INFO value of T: 1.4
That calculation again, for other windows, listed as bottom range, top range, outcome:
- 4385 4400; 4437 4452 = 1.24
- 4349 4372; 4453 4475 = 1.06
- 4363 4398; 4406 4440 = 1.12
